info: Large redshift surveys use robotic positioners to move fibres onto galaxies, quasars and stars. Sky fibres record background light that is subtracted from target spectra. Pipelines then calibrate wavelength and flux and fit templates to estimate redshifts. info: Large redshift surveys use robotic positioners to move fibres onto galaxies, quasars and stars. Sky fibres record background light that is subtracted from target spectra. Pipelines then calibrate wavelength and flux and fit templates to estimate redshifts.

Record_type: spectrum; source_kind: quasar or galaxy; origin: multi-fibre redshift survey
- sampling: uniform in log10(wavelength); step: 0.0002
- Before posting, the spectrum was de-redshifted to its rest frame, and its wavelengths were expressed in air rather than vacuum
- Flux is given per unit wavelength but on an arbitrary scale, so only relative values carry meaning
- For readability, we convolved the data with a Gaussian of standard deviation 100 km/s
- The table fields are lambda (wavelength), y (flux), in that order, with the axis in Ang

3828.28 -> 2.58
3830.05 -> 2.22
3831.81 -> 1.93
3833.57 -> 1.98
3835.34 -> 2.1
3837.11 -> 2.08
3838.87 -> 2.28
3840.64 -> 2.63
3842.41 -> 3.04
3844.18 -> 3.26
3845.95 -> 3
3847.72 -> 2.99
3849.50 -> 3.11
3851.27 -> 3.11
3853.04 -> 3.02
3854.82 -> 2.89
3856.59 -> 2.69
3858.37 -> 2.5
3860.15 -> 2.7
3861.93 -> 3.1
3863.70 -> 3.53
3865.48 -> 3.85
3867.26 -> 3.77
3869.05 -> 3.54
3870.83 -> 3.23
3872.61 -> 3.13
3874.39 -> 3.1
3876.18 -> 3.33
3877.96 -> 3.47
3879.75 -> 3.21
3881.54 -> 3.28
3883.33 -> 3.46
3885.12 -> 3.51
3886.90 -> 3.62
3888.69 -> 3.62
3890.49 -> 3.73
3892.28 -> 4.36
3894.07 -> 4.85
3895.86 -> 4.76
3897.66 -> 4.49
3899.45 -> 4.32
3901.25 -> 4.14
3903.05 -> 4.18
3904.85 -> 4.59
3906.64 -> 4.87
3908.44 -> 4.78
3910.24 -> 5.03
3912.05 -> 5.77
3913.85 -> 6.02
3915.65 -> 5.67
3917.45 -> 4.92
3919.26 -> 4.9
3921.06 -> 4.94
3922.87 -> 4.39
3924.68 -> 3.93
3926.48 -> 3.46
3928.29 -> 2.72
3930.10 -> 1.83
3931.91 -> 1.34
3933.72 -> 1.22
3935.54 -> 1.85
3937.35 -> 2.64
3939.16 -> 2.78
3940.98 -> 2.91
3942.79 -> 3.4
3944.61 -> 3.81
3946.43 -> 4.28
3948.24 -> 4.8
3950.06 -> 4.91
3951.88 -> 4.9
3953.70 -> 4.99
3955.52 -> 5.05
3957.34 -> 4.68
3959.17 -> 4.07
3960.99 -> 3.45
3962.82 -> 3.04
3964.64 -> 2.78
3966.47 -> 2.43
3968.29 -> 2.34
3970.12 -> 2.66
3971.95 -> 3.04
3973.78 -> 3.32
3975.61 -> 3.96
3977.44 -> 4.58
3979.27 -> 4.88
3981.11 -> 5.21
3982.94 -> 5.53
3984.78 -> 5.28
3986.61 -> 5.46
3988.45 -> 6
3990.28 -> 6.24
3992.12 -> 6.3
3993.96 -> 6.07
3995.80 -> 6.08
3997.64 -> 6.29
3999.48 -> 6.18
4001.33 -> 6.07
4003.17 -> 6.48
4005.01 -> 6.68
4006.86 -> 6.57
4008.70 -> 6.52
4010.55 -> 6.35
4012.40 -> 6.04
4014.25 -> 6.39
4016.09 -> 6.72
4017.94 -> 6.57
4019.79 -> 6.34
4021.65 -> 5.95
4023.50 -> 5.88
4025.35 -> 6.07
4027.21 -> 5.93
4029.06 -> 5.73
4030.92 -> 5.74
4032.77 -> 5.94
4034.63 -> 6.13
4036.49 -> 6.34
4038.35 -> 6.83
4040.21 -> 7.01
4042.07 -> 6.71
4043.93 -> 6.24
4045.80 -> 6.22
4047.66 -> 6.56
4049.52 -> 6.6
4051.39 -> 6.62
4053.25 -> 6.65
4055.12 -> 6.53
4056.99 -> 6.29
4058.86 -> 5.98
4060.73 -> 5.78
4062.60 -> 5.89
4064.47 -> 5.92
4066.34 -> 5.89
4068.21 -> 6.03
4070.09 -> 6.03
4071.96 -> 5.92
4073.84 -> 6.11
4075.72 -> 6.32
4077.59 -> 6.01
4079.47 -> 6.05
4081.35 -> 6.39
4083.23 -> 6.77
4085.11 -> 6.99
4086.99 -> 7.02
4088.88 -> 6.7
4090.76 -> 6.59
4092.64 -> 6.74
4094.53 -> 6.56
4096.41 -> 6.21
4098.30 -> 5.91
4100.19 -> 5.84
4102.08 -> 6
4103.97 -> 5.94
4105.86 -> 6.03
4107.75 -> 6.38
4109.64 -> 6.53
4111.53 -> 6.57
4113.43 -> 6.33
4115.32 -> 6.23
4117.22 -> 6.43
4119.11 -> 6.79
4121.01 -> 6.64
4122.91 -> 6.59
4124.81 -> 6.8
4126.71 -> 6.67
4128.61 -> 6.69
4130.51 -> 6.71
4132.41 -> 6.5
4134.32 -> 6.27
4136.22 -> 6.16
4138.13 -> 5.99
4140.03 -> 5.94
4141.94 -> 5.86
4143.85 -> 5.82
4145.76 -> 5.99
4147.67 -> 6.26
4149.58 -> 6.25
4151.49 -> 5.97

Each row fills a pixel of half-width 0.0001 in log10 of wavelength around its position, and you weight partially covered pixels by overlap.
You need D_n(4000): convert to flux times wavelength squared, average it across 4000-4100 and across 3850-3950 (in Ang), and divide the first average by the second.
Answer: 1.83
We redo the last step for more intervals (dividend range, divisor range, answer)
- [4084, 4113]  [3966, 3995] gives 1.47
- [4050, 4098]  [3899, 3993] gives 1.63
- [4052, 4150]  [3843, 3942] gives 1.93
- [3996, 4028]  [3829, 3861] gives 2.59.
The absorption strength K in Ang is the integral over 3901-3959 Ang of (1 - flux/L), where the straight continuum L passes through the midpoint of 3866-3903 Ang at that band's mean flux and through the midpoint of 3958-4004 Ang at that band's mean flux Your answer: 1.9 Ang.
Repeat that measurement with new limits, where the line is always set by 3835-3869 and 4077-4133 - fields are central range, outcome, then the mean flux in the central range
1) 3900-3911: -2.6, 4.58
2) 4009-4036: -4.2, 6.14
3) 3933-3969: 6.6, 3.54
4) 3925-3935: 4.5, 2.21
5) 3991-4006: -3.9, 6.27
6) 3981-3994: -2.5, 5.78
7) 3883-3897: -2.1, 4.02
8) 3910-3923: -4.8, 5.26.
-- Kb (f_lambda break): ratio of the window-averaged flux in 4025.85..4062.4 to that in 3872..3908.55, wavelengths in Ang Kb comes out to 1.60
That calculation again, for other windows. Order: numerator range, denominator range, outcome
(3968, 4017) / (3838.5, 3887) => 1.74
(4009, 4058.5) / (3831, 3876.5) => 2.17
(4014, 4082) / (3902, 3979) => 1.62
